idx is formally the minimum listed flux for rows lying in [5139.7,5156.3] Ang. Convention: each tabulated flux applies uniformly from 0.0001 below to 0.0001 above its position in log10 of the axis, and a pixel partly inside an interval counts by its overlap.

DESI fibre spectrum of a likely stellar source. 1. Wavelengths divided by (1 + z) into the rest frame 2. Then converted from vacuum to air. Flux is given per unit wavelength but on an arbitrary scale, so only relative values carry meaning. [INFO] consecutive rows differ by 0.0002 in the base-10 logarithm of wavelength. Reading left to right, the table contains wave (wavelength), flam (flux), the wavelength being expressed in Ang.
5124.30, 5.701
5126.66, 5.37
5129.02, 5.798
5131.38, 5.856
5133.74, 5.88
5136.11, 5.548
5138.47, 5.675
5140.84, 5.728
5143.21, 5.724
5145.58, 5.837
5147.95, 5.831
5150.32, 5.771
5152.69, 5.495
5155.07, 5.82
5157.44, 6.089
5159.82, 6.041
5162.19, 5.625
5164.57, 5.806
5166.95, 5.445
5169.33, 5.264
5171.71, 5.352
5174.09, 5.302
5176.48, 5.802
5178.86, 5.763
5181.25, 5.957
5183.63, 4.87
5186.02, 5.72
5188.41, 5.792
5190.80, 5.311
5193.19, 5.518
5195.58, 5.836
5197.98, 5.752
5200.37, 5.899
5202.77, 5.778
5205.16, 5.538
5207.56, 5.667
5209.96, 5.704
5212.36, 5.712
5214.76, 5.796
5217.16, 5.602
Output 5.495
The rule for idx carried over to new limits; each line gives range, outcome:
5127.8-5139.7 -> 5.548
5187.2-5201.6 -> 5.311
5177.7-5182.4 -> 5.763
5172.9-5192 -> 4.87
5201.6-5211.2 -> 5.538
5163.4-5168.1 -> 5.445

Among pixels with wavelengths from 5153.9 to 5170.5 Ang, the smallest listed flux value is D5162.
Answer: 5.264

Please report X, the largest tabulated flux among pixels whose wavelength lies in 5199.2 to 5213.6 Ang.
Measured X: 5.899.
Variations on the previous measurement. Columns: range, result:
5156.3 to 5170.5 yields 6.089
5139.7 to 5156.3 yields 5.837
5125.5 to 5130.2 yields 5.798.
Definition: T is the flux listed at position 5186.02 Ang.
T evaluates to 5.72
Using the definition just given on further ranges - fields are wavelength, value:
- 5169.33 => 5.264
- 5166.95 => 5.445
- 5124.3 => 5.701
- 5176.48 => 5.802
